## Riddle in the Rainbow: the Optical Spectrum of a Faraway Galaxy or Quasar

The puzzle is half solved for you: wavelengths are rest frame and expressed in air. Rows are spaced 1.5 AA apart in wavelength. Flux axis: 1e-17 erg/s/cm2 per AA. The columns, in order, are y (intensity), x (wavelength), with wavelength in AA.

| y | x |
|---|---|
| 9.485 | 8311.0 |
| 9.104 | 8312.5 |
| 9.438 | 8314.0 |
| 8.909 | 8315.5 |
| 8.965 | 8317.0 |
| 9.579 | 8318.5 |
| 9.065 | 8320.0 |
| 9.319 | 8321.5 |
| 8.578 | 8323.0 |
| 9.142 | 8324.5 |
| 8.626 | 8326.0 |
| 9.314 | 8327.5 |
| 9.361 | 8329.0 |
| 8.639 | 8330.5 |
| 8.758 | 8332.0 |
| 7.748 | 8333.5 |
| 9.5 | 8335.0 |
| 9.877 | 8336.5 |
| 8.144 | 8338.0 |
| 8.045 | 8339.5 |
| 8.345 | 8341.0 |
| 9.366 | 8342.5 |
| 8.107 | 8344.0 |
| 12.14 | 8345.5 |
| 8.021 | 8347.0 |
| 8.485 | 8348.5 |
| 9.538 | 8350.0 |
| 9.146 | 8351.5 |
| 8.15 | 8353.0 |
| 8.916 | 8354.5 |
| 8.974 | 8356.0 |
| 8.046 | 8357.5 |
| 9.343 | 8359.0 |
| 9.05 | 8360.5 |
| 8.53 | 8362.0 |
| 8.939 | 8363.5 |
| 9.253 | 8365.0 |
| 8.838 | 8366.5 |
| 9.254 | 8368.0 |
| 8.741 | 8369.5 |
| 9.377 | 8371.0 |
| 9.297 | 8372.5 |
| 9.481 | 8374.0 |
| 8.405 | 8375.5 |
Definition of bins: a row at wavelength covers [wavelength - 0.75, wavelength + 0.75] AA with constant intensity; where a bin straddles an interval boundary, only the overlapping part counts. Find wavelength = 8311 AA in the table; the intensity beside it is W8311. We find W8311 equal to 9.485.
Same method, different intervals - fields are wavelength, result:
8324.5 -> 9.142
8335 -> 9.5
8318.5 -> 9.579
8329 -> 9.361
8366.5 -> 8.838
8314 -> 9.438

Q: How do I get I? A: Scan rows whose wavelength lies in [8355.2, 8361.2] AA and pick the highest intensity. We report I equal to 9.343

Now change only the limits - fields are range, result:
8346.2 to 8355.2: 9.538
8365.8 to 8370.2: 9.254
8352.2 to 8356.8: 8.974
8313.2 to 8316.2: 9.438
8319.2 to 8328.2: 9.319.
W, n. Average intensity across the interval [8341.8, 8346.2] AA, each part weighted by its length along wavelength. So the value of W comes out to 9.85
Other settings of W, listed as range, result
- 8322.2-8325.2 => 8.86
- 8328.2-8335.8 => 8.81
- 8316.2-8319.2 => 9.26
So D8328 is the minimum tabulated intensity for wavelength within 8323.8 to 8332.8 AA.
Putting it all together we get 8.626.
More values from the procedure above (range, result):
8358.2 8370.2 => 8.53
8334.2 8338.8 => 8.144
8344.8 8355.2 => 8.021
